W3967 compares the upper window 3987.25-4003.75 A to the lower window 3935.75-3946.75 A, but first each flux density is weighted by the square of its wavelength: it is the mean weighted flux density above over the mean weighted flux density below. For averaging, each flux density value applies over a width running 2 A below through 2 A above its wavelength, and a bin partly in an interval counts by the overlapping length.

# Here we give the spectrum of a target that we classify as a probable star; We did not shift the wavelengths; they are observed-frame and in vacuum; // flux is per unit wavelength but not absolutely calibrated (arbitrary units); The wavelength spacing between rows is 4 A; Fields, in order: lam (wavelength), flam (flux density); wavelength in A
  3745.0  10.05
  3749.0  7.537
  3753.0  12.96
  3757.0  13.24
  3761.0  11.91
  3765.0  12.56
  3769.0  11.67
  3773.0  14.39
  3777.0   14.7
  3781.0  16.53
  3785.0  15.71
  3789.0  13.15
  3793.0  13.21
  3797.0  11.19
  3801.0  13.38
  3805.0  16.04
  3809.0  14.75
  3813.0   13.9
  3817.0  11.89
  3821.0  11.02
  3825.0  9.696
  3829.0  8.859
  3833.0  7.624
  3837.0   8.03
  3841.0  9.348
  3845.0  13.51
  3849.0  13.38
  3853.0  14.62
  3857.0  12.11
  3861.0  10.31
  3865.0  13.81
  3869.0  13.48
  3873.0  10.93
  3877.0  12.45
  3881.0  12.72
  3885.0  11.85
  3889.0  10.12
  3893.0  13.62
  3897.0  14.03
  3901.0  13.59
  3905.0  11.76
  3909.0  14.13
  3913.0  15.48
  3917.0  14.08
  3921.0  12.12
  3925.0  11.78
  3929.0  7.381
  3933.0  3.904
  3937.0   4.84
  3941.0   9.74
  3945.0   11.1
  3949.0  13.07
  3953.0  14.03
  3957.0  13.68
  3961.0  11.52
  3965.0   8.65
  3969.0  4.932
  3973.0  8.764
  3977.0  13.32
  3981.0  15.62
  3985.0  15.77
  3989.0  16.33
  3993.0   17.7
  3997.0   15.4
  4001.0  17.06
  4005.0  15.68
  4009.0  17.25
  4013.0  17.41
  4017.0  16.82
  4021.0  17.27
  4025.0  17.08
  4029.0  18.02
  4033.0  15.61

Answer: 1.95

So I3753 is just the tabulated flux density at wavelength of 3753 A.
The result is 12.96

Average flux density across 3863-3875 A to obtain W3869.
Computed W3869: 12.7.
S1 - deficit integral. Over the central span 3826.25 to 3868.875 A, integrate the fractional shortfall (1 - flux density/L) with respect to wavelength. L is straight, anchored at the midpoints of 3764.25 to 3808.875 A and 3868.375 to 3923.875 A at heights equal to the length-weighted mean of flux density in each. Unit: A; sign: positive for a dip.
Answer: 6.6 A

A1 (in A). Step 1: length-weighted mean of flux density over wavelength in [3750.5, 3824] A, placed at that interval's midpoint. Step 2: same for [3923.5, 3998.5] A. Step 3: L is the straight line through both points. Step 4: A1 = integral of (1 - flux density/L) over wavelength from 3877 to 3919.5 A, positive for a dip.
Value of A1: -3.4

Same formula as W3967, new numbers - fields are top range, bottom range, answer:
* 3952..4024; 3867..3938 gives 1.29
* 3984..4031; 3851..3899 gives 1.44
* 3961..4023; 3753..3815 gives 1.17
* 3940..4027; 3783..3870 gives 1.25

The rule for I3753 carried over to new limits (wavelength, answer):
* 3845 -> 13.51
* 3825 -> 9.696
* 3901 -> 13.59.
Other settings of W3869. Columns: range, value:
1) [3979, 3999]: 16.2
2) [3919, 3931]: 10.4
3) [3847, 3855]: 14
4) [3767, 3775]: 13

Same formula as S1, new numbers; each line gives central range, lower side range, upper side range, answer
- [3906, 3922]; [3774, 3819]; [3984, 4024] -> 1.67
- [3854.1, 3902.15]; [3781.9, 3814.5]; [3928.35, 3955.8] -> -4.37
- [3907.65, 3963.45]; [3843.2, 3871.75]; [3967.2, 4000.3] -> 9.38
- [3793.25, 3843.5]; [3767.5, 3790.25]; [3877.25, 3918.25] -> 9.43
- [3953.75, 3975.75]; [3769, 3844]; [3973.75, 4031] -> 7.98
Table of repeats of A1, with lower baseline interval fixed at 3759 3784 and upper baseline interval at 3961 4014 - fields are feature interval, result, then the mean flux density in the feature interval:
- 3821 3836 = 5.22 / 8.99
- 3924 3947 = 9.84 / 7.97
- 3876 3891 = 2.29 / 11.7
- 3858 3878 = 2.39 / 12.2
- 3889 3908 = 1.24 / 13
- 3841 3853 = 0.74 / 13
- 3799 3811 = -0.85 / 14.7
